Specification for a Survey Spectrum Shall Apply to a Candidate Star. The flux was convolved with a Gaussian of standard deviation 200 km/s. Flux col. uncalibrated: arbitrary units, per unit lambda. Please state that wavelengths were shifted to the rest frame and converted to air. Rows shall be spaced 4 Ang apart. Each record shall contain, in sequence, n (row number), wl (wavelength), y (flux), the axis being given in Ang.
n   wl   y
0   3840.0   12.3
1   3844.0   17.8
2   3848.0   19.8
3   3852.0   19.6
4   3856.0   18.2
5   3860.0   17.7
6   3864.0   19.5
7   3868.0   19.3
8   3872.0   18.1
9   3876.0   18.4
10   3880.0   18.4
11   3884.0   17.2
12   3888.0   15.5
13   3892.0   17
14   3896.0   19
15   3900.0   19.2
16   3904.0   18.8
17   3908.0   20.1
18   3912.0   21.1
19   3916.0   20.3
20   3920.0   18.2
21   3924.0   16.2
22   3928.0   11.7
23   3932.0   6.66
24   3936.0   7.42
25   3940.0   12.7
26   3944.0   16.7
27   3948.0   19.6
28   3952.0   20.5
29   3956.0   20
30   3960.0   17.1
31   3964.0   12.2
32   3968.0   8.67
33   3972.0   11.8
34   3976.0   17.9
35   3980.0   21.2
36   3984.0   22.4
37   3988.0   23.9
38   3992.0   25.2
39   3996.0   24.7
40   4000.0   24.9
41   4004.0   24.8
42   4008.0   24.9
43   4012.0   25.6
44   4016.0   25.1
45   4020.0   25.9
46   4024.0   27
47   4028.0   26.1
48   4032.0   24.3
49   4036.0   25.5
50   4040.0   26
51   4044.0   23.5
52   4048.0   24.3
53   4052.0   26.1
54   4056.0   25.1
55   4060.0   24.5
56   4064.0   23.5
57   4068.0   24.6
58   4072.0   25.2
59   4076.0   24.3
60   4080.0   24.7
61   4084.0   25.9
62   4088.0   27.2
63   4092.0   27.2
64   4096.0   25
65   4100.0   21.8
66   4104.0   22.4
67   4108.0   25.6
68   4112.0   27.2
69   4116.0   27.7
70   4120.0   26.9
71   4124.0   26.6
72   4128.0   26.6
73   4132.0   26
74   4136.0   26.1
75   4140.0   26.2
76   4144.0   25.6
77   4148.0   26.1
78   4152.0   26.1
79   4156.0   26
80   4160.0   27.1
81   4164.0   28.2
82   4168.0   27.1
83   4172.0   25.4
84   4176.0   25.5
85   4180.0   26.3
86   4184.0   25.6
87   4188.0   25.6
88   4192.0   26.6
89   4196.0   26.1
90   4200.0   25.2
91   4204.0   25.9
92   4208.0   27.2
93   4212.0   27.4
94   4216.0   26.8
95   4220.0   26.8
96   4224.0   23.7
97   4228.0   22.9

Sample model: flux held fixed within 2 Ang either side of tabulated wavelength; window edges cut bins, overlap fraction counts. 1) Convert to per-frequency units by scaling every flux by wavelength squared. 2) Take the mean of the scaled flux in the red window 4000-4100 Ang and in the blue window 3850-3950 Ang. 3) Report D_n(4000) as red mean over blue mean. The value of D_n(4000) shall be 1.59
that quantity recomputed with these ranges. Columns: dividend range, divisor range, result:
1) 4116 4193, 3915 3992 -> 1.79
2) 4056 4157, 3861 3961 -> 1.64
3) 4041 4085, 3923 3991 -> 1.64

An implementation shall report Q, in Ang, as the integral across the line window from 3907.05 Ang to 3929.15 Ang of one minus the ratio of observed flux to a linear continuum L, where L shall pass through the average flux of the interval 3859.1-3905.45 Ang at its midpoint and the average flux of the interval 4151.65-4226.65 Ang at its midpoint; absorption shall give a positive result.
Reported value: 1.2 Ang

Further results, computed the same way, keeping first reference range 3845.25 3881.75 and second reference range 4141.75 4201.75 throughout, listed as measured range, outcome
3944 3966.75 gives 3.77 Ang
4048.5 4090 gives -2.41 Ang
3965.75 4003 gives 2.71 Ang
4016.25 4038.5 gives -2.96 Ang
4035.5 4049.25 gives -1.03 Ang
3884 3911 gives 1.79 Ang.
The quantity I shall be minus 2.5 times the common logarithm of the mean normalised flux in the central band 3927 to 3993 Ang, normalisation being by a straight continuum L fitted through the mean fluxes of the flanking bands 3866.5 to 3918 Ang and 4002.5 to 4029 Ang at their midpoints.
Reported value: 0.37 mag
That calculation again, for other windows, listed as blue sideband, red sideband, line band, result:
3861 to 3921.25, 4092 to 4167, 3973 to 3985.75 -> 0.085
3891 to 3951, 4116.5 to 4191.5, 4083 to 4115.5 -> -0.062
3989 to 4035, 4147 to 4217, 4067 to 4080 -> 0.042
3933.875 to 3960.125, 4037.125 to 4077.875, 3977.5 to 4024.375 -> -0.200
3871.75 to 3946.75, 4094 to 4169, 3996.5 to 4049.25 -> -0.183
